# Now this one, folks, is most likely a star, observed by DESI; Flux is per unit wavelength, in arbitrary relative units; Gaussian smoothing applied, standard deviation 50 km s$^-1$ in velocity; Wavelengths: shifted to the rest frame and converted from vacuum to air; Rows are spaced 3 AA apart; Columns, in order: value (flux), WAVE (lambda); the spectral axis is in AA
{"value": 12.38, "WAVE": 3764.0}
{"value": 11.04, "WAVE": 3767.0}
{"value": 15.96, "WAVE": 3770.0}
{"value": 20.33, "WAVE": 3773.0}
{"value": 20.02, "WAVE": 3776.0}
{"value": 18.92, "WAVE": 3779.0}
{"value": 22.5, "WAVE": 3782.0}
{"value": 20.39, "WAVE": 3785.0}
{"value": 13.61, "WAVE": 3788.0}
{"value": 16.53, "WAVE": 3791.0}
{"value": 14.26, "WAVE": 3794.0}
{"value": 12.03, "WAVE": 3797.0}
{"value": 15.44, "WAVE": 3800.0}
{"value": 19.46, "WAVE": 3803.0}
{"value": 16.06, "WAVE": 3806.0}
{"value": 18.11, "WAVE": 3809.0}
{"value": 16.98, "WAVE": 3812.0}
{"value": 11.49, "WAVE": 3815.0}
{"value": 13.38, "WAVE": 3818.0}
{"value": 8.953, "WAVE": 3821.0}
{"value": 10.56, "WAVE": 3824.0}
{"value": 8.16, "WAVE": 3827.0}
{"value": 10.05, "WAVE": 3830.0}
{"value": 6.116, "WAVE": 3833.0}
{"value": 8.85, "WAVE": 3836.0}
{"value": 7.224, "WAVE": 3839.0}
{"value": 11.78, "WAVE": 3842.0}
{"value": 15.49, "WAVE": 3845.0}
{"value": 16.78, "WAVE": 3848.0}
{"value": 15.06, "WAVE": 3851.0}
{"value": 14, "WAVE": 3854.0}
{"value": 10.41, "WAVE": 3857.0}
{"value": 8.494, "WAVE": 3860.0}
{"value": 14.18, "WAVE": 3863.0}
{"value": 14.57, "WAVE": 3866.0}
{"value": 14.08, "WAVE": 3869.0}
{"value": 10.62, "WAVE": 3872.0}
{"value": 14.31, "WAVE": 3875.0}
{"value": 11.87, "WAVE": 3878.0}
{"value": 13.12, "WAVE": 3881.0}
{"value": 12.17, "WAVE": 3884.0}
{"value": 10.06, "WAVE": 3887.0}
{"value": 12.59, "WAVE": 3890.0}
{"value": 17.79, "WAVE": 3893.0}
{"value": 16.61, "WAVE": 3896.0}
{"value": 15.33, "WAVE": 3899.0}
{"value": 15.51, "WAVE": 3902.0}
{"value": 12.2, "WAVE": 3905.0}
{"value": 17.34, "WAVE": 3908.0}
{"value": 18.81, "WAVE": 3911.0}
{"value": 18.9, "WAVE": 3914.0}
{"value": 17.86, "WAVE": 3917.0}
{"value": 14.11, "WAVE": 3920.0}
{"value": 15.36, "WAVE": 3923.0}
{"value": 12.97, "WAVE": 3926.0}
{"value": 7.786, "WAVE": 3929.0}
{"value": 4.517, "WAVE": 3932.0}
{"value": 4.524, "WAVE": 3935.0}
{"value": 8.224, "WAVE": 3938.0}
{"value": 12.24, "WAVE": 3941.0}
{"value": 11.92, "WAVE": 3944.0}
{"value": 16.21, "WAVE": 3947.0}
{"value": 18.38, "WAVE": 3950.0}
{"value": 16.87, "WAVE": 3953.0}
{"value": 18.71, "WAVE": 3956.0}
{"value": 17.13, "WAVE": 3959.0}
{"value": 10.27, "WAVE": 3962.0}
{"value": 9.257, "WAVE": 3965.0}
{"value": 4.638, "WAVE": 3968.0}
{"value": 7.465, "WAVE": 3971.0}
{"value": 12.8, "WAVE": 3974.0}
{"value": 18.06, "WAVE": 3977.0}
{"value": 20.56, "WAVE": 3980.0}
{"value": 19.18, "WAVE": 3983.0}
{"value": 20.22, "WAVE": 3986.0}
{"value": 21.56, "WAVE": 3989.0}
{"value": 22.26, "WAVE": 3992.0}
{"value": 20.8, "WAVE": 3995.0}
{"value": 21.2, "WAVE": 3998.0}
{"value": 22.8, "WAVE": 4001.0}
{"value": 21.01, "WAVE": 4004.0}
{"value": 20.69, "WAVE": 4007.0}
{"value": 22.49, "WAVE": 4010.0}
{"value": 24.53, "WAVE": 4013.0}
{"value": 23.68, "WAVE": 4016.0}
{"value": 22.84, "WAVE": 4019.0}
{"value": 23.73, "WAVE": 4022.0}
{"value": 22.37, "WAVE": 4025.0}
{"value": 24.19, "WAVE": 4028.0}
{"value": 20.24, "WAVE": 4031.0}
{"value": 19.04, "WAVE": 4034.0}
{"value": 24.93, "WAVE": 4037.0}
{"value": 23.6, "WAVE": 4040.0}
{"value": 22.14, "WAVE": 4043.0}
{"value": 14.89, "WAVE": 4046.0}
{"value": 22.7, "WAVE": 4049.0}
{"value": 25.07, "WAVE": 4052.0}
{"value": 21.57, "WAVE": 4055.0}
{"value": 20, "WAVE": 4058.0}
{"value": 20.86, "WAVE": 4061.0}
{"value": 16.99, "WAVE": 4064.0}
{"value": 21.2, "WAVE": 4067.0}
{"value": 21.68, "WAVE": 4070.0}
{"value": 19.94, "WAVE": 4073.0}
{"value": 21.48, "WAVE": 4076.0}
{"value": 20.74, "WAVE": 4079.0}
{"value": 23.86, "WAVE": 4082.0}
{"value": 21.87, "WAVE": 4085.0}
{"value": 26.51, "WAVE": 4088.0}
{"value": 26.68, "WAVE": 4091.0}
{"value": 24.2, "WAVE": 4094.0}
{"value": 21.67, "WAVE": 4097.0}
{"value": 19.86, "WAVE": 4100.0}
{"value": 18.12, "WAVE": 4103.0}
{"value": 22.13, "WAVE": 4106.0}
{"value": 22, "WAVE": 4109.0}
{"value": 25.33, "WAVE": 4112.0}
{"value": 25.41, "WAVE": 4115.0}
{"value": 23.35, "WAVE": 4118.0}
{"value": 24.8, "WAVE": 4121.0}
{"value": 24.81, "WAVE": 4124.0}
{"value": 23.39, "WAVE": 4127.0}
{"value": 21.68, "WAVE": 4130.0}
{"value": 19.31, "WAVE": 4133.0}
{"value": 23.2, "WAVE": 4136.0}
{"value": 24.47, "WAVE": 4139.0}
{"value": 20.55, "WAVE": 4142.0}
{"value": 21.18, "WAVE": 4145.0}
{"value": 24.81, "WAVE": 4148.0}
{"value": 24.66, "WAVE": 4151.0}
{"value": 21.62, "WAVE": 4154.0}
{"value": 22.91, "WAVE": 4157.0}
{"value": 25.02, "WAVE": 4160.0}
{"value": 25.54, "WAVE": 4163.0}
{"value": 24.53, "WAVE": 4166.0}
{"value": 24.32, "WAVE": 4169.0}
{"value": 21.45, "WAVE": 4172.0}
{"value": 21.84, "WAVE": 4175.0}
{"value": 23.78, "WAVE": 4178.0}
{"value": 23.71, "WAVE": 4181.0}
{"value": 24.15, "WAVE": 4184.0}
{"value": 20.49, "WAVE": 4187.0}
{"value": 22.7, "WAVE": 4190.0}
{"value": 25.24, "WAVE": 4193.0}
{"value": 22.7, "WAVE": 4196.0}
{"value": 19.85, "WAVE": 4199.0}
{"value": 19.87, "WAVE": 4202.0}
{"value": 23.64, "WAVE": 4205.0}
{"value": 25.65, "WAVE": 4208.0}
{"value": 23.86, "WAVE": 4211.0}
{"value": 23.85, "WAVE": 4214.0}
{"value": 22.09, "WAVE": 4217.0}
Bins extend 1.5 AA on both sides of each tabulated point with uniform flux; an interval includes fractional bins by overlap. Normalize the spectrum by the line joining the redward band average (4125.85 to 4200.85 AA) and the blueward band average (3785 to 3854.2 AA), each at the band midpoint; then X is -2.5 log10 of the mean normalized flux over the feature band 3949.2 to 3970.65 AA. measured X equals 0.29 mag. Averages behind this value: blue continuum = 13.2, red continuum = 22.9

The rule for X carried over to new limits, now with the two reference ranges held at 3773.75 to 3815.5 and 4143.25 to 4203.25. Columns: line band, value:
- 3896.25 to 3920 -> 0.15 mag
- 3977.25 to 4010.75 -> -0.04 mag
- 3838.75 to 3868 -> 0.35 mag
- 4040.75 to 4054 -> -0.02 mag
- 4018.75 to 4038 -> -0.08 mag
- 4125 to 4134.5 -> 0.03 mag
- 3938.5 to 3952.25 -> 0.33 mag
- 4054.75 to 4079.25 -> 0.05 mag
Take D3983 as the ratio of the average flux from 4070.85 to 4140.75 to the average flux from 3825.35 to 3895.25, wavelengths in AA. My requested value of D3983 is 1.9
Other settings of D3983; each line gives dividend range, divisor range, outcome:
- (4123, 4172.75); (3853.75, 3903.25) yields 1.75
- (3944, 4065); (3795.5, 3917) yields 1.44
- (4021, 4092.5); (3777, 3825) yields 1.40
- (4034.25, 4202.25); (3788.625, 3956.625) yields 1.70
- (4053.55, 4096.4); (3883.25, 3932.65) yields 1.54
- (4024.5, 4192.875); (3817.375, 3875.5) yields 1.94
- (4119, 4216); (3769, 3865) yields 1.64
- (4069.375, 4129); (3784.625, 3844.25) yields 1.78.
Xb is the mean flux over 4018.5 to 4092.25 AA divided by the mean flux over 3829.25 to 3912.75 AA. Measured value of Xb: 1.7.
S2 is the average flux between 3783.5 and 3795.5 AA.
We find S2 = 16.2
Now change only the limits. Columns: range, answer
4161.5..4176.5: 23.5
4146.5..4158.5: 23.5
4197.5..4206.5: 21.1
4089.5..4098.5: 24.2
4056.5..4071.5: 20.1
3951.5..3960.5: 17.6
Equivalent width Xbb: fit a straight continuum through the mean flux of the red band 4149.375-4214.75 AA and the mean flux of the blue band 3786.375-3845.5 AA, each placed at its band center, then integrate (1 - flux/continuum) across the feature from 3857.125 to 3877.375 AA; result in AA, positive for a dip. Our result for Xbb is 2.4 AA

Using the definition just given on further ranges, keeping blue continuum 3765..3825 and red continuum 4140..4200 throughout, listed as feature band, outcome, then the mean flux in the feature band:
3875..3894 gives 5.02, 12.9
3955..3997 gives 7.42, 16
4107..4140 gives -1.80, 23.4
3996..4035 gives -4.17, 22.2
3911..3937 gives 8.45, 12.3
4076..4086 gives -0.33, 22.1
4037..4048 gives -0.19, 21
